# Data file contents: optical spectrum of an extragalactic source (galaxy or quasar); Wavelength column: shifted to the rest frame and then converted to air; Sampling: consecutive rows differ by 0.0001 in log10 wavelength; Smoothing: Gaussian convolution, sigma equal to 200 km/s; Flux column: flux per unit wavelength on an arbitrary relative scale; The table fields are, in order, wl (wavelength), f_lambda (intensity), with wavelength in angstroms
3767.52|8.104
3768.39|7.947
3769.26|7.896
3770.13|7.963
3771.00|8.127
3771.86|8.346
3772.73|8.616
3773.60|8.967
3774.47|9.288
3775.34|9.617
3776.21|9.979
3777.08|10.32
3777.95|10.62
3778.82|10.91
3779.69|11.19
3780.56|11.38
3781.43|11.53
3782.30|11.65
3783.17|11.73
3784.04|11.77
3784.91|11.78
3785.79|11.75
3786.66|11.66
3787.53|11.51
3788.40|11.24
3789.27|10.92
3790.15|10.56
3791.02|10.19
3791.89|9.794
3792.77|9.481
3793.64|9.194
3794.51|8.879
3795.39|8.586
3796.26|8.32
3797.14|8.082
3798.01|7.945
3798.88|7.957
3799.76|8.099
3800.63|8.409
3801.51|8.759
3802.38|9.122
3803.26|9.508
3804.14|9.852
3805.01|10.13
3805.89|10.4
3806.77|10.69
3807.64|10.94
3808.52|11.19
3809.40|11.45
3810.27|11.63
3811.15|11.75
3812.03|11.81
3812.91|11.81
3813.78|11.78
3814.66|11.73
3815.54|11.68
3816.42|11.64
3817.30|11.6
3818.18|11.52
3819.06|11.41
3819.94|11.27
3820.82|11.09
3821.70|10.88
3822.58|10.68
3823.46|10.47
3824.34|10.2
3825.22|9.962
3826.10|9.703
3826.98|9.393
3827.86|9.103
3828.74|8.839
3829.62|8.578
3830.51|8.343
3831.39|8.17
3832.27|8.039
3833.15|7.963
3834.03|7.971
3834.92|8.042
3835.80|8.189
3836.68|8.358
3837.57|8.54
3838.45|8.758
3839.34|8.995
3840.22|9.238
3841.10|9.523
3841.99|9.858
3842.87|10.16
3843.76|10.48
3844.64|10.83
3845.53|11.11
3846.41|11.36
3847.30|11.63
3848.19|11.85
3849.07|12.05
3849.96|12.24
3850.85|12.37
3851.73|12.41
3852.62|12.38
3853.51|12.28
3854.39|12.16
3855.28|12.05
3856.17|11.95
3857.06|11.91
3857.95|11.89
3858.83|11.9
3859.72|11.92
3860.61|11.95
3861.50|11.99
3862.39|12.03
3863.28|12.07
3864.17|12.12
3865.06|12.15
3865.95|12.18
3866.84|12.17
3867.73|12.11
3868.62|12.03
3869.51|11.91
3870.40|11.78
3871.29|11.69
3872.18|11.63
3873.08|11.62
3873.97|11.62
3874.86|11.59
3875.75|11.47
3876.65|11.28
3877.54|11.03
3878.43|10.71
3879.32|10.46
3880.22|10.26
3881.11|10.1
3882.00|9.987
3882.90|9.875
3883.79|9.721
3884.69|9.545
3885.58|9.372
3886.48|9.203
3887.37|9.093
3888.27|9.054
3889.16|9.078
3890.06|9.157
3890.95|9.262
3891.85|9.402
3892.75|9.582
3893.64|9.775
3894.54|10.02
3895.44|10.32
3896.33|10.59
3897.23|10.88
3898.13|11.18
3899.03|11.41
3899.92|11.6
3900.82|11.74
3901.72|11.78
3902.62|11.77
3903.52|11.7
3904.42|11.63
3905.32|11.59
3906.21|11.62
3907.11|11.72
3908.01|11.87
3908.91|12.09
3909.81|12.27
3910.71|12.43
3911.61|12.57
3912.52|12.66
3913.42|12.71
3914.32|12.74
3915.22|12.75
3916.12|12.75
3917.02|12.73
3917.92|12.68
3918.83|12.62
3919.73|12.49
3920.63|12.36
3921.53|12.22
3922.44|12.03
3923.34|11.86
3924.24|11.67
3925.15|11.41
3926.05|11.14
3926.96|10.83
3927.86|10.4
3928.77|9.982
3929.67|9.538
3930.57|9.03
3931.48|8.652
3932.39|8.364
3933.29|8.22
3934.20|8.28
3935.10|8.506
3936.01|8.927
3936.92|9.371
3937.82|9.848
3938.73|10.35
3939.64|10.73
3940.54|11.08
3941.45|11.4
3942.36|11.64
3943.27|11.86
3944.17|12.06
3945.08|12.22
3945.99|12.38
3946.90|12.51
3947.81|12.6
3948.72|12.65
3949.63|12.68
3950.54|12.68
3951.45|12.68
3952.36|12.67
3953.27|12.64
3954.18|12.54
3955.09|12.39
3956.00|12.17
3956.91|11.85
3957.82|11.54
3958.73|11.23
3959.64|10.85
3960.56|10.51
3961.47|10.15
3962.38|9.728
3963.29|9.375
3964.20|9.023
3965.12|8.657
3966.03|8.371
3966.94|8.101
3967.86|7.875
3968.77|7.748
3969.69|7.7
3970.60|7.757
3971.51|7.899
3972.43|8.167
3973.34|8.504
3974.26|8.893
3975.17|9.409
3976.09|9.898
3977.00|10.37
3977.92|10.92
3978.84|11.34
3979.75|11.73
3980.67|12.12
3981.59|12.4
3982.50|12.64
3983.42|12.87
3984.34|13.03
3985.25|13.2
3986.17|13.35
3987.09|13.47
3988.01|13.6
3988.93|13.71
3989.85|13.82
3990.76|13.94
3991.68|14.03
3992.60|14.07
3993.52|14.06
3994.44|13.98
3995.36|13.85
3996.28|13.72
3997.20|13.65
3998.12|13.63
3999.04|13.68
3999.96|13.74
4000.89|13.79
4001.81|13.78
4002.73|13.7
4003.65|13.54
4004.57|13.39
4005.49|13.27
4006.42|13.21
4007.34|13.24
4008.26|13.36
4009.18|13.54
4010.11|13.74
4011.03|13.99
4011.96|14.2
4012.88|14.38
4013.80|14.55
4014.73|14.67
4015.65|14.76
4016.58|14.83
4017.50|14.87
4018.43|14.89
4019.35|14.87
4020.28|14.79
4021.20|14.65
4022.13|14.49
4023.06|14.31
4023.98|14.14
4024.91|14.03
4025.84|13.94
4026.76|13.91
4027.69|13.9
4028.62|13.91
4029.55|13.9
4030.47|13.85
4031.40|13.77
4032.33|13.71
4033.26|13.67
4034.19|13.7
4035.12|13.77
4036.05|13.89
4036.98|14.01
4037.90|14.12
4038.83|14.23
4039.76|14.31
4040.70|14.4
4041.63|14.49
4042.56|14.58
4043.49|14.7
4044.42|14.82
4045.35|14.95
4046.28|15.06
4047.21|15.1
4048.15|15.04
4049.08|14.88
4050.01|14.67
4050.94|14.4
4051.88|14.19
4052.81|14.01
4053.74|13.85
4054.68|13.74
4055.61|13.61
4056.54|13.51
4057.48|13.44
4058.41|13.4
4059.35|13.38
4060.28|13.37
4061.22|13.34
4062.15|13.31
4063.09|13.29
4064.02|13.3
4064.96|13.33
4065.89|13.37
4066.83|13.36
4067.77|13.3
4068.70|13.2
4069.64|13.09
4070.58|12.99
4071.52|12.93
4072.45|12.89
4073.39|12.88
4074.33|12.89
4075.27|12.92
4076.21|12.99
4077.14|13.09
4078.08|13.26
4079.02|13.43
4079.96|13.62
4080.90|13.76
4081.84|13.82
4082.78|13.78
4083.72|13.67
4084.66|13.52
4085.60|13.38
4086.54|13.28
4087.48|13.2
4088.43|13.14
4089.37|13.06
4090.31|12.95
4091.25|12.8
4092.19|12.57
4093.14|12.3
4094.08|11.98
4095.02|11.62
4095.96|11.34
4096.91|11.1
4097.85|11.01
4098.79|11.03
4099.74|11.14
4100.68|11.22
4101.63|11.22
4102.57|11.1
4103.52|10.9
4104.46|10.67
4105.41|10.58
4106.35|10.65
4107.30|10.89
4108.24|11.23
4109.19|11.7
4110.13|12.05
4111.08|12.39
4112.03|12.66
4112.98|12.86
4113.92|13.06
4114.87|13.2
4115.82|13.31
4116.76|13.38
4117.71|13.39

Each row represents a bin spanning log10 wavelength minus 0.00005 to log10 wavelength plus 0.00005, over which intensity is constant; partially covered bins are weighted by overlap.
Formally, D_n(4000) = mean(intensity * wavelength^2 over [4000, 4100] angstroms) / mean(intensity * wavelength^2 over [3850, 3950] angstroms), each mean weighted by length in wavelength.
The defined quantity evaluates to 1.3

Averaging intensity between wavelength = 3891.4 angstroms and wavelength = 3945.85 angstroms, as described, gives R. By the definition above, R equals 11.1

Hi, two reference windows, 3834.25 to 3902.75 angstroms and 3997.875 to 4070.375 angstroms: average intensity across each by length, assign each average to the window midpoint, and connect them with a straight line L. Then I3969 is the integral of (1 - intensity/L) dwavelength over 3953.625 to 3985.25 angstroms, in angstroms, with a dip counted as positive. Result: 6.1 angstroms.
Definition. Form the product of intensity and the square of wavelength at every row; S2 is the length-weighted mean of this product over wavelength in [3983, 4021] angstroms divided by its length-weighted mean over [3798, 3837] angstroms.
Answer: 1.53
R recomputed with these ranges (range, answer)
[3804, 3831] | 10.7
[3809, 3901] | 10.7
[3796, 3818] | 10.3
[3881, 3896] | 9.56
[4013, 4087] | 13.9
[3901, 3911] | 11.9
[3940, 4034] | 12.5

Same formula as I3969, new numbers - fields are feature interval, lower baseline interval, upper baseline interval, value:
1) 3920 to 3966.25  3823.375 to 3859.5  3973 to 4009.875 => 4.15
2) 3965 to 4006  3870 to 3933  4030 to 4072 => 2.69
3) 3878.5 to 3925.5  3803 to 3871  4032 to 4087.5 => 2.18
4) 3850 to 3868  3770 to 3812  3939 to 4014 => -2.24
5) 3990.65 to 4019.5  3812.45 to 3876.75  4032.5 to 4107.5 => -3.33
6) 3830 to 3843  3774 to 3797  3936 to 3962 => 2.65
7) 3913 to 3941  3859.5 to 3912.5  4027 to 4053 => 2.50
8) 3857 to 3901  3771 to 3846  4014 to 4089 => 0.93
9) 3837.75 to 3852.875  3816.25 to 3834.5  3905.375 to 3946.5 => -1.10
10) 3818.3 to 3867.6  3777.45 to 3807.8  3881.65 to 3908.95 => -1.53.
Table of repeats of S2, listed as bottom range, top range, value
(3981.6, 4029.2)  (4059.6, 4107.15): 0.94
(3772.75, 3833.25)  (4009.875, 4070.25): 1.55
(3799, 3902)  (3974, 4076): 1.40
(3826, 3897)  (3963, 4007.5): 1.19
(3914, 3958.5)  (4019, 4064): 1.31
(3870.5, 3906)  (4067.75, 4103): 1.32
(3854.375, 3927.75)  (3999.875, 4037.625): 1.32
